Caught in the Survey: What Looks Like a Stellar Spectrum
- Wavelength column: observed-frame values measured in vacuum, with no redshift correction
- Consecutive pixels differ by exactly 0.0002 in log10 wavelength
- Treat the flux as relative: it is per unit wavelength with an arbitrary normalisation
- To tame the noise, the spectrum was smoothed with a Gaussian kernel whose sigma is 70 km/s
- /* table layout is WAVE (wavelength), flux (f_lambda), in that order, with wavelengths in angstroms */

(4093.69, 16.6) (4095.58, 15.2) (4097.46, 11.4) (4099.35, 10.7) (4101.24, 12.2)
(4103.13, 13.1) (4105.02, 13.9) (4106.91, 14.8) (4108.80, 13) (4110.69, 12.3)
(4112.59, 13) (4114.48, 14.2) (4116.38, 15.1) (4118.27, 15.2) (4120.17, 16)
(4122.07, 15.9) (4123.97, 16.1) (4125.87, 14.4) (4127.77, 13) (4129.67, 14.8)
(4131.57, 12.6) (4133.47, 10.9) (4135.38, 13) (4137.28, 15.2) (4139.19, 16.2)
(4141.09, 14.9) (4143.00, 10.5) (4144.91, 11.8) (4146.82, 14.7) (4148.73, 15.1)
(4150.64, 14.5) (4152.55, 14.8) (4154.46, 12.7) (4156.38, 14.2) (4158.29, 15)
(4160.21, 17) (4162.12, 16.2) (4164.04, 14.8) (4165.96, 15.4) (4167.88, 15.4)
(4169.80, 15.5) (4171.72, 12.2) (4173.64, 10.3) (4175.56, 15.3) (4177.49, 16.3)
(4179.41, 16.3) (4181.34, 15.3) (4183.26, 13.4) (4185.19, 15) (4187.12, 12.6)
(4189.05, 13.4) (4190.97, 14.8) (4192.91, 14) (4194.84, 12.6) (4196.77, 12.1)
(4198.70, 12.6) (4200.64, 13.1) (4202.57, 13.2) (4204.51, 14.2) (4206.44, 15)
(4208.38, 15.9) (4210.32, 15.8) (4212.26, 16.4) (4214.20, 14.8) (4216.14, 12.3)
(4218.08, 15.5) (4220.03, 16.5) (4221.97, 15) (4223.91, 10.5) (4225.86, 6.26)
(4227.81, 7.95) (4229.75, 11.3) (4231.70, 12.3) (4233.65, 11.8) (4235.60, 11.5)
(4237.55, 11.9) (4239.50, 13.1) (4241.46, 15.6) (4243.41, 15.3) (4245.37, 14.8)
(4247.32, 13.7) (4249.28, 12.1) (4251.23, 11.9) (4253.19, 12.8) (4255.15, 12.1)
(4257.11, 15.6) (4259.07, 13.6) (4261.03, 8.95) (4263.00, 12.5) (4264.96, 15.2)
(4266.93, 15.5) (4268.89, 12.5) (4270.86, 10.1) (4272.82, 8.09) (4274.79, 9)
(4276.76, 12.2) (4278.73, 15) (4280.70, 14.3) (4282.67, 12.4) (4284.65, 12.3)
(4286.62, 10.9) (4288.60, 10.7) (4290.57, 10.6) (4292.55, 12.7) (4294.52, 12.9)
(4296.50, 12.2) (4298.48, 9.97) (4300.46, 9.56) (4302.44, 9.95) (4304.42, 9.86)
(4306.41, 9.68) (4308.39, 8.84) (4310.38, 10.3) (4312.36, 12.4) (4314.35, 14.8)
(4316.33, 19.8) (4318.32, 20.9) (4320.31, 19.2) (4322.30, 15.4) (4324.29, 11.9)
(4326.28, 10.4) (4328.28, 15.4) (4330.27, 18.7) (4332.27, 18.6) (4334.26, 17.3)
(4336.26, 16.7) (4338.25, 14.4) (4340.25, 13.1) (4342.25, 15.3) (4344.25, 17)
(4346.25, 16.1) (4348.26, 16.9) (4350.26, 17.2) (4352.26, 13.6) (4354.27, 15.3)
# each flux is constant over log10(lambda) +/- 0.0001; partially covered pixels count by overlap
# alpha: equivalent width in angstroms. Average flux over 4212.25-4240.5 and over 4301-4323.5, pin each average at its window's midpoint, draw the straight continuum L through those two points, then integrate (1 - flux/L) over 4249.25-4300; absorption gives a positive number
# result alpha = 3.61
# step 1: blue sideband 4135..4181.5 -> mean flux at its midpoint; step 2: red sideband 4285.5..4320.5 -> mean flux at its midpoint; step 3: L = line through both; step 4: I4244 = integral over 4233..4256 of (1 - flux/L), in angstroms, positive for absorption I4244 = 0.3 angstroms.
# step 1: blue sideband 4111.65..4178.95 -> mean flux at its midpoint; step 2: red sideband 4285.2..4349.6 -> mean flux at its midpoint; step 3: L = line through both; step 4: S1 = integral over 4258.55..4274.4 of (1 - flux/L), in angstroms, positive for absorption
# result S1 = 2.4 angstroms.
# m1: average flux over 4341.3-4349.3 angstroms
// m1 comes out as 16.3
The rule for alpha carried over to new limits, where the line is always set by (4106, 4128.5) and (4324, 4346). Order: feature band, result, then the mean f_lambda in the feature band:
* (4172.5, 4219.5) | 1.97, 14.2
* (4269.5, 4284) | 3.41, 11.6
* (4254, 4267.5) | 1.65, 13.3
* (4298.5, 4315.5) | 5.13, 10.7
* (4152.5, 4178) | 0.08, 14.6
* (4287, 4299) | 2.94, 11.5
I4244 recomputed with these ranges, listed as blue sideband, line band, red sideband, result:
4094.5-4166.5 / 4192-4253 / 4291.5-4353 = 4.1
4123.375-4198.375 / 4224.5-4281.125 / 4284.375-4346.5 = 6.5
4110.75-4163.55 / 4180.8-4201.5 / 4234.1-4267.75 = 0.5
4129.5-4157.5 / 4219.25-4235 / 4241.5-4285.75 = 2.0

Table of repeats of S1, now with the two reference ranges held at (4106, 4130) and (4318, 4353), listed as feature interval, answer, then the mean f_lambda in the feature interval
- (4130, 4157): 1.74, 13.7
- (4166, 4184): 0.39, 14.5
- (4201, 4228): 2.54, 13.7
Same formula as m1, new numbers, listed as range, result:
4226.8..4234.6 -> 10.8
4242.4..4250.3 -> 14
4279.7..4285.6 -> 13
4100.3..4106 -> 13.1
